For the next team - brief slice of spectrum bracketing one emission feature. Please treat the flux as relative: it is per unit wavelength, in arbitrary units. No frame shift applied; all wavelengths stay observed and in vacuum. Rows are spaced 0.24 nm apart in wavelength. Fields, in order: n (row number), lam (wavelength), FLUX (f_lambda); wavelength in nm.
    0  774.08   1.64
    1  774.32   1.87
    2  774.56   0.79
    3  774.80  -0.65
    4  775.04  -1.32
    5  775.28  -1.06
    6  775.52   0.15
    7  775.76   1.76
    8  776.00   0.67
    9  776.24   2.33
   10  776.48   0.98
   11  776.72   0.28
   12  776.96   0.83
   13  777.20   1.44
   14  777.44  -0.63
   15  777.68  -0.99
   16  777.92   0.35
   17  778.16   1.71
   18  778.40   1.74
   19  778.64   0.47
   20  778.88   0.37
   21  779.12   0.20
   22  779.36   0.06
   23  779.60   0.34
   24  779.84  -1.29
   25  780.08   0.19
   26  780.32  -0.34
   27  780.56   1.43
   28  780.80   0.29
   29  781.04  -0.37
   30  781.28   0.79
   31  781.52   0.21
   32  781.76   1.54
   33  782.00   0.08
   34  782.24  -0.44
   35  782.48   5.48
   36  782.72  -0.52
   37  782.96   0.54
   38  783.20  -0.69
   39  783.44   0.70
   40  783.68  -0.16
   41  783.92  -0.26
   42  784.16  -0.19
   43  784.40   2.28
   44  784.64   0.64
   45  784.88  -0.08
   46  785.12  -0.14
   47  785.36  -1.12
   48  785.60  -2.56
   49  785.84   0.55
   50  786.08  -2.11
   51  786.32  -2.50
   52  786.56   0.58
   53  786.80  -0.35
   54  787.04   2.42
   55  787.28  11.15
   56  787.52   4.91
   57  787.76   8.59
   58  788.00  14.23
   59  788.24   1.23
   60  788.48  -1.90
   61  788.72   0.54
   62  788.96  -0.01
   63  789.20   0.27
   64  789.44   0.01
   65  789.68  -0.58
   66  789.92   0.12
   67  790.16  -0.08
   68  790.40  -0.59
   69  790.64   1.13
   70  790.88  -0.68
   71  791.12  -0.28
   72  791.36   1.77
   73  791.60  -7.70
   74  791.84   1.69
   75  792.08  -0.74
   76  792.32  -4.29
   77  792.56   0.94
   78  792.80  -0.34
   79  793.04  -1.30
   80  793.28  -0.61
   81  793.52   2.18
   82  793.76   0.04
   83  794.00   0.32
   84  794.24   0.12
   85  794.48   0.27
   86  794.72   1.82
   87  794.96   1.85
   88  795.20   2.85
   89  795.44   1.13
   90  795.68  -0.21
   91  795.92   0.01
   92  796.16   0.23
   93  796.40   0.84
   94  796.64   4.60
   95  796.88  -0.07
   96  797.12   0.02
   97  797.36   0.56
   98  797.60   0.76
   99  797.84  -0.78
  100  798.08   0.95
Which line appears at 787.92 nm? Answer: [O II] 3727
